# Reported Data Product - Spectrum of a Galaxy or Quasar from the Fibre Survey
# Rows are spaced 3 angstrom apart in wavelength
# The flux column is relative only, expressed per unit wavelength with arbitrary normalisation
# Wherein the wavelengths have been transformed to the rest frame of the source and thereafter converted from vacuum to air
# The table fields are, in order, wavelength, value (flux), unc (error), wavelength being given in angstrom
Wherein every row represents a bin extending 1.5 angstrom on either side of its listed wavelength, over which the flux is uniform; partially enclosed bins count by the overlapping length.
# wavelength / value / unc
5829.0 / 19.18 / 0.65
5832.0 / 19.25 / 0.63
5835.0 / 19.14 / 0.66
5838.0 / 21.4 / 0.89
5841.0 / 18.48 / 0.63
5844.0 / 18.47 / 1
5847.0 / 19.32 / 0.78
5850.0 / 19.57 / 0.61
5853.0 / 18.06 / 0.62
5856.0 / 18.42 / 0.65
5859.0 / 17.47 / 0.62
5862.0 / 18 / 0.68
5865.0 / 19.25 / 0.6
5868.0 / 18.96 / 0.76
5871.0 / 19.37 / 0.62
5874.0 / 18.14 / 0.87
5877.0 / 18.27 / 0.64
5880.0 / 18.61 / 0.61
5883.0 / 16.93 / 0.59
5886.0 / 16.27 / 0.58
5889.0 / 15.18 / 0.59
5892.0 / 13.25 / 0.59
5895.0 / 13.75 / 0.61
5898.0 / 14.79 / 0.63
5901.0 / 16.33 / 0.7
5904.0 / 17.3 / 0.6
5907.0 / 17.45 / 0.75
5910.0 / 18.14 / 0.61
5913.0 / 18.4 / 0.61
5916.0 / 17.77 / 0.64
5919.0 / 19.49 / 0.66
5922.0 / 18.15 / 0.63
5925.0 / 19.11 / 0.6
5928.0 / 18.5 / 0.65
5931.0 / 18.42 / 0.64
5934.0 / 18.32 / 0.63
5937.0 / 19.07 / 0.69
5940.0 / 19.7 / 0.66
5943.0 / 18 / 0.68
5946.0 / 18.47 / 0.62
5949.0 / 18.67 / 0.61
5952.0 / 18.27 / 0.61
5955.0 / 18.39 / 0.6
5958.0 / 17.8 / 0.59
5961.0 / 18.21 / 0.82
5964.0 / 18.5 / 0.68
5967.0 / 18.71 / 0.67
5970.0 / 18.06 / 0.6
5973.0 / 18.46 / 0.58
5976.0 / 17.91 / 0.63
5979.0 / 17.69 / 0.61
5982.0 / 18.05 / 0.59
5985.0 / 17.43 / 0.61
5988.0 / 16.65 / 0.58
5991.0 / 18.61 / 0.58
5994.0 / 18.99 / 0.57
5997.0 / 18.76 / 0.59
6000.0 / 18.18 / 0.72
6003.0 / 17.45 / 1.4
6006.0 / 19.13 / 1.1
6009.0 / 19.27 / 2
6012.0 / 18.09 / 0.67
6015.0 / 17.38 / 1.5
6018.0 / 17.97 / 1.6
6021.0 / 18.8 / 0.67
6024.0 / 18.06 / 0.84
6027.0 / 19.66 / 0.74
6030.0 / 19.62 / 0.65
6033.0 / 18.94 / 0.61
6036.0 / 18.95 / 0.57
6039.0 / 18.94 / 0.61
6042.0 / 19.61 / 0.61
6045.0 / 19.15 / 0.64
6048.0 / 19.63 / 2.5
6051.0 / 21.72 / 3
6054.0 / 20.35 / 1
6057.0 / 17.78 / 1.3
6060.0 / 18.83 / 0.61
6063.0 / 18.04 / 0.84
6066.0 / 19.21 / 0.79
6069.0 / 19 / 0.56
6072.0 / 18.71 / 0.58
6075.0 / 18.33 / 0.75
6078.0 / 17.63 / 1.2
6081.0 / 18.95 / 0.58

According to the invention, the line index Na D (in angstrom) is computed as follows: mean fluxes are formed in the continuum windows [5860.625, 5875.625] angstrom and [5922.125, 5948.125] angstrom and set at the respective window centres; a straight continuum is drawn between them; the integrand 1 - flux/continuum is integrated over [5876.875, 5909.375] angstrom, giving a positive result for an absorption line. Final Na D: 4.4 angstrom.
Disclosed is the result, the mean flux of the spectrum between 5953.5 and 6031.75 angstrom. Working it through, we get 18.3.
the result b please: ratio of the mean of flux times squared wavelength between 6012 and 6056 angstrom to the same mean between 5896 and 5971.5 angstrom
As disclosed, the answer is 1.1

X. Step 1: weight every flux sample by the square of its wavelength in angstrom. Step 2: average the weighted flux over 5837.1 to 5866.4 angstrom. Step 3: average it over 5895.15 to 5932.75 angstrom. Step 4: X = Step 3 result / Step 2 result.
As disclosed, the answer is 0.96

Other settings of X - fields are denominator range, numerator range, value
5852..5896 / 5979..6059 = 1.13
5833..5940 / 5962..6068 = 1.08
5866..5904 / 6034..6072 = 1.22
